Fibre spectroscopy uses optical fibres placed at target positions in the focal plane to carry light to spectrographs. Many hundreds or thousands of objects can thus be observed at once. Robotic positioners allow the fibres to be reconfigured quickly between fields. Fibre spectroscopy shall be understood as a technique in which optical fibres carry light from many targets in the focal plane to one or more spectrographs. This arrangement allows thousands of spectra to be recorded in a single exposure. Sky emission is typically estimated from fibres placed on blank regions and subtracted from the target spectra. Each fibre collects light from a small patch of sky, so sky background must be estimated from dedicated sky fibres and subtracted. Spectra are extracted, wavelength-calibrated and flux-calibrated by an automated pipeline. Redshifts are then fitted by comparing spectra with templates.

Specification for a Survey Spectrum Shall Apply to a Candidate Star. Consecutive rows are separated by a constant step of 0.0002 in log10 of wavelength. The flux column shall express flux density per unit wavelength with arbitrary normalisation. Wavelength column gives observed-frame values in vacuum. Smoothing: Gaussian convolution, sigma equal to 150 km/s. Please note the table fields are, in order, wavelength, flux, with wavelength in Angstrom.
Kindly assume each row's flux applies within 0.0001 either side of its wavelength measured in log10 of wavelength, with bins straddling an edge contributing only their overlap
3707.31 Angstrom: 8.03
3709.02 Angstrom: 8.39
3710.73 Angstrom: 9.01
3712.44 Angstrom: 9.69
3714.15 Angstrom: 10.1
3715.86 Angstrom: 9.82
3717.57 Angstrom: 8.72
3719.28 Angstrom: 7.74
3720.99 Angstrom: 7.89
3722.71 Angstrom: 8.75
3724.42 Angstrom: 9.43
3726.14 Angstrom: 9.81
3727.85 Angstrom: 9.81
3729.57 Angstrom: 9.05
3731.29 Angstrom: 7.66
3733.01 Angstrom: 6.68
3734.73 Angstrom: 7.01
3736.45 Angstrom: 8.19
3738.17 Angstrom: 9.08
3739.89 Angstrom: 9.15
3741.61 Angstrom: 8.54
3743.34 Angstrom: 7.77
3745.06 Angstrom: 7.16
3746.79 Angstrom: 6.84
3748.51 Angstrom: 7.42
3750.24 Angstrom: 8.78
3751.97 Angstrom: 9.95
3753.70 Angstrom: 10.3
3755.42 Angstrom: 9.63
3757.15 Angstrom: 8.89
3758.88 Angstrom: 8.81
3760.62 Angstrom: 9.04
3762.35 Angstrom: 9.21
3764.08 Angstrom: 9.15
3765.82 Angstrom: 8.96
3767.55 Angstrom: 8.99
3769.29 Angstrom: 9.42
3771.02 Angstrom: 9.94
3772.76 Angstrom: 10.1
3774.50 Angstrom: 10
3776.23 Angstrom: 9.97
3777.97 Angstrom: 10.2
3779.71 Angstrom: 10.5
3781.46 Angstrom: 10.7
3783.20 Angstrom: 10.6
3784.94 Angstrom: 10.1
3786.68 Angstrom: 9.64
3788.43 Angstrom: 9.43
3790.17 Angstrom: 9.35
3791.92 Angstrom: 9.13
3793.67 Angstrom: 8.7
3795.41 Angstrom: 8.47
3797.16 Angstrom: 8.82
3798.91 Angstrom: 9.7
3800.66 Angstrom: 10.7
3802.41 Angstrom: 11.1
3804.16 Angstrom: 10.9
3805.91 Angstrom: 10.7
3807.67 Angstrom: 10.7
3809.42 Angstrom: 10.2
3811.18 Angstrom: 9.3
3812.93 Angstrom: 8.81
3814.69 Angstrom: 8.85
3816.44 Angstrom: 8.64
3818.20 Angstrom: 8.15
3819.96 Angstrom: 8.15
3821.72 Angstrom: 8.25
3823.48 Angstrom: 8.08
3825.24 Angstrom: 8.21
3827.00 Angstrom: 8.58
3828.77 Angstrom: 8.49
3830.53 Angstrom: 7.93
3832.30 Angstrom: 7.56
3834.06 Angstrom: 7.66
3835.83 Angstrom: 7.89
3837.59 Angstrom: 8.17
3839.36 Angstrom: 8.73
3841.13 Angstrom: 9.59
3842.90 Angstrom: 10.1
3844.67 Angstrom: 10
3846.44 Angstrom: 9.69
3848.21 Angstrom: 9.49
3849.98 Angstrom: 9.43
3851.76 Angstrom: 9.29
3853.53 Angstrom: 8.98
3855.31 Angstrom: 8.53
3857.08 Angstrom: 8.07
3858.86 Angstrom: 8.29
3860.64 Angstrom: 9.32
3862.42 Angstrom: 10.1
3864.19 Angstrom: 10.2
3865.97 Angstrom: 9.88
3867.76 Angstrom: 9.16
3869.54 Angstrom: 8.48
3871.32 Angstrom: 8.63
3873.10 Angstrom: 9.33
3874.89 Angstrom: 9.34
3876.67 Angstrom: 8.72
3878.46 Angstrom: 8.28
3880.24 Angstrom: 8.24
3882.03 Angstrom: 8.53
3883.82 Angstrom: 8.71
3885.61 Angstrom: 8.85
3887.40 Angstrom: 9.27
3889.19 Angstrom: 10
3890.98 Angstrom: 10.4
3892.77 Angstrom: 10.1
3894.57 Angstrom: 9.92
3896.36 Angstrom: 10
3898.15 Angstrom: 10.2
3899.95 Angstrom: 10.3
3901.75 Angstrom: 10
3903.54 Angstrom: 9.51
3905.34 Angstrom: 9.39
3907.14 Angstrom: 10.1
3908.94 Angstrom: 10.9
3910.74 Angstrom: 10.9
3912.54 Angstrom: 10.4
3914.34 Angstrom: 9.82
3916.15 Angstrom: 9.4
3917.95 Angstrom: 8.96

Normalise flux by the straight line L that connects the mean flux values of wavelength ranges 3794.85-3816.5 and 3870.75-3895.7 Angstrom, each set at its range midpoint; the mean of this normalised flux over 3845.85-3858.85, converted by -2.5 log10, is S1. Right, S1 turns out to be 0.05 mag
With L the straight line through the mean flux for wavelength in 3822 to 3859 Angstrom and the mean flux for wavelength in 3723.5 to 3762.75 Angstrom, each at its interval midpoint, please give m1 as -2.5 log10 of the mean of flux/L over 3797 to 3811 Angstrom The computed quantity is -0.19 mag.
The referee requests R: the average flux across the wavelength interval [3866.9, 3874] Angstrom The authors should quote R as 8.9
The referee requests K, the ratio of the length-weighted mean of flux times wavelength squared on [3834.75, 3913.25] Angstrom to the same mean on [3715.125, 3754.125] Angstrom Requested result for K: 1.19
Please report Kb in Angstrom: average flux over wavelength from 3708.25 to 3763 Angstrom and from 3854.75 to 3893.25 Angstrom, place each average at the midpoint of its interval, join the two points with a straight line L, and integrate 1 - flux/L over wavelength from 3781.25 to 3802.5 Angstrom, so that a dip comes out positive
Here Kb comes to -1.9 Angstrom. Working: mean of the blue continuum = 8.7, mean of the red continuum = 9.11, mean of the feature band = 9.65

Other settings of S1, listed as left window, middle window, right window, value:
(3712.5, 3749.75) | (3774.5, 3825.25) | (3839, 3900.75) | -0.080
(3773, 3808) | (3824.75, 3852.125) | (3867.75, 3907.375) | 0.102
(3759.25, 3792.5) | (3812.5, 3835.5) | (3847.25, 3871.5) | 0.141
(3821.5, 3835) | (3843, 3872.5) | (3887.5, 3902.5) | -0.035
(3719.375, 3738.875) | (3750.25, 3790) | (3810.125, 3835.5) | -0.154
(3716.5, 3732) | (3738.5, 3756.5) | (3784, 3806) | 0.064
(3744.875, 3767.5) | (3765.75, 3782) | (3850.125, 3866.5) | -0.117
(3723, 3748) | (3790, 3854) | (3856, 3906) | -0.023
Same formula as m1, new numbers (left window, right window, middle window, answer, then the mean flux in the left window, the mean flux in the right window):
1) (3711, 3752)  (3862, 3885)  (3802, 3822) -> -0.08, 8.52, 9.02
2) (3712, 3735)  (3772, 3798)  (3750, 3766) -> 0.00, 8.75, 9.71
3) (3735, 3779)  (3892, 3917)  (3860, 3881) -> 0.08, 9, 10.1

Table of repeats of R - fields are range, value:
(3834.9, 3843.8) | 8.89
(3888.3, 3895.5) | 10.1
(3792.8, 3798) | 8.67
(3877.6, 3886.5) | 8.52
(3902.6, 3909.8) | 9.98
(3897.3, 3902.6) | 10.2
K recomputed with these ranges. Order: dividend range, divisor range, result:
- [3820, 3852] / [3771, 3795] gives 0.91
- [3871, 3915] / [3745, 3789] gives 1.09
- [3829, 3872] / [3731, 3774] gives 1.09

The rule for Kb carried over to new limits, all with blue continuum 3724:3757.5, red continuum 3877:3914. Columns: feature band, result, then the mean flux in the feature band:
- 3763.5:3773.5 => -0.78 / 9.42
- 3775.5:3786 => -1.78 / 10.3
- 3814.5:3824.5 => 0.89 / 8.32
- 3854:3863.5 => 0.53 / 8.9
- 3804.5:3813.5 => -0.99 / 10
